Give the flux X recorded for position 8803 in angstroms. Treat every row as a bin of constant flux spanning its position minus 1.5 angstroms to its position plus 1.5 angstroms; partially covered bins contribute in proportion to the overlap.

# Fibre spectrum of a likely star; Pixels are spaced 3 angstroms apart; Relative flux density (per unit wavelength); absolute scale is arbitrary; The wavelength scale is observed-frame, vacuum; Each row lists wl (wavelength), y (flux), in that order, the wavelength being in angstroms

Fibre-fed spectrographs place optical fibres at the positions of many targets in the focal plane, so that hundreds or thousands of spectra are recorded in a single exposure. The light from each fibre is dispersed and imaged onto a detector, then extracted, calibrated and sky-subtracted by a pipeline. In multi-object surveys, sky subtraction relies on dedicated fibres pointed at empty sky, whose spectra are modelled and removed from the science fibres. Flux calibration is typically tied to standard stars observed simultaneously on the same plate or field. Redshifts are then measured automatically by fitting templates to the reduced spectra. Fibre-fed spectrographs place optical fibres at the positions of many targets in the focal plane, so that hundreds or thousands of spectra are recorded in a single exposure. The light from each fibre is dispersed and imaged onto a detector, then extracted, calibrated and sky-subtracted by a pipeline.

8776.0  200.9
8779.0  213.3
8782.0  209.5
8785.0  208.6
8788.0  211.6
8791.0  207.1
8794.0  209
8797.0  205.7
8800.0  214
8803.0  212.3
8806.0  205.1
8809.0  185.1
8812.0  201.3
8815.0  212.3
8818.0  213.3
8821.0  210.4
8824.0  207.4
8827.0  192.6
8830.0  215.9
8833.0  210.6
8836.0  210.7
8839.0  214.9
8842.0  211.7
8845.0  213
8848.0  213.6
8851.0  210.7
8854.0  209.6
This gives 212.3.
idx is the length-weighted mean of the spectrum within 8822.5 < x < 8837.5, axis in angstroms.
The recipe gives 207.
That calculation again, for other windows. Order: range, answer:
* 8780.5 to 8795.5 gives 209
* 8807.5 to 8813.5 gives 193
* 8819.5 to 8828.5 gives 203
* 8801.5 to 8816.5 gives 203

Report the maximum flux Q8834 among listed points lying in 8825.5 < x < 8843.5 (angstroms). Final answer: 215.9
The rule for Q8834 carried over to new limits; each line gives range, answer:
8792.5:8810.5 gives 214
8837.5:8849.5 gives 214.9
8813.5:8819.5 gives 213.3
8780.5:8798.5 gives 211.6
